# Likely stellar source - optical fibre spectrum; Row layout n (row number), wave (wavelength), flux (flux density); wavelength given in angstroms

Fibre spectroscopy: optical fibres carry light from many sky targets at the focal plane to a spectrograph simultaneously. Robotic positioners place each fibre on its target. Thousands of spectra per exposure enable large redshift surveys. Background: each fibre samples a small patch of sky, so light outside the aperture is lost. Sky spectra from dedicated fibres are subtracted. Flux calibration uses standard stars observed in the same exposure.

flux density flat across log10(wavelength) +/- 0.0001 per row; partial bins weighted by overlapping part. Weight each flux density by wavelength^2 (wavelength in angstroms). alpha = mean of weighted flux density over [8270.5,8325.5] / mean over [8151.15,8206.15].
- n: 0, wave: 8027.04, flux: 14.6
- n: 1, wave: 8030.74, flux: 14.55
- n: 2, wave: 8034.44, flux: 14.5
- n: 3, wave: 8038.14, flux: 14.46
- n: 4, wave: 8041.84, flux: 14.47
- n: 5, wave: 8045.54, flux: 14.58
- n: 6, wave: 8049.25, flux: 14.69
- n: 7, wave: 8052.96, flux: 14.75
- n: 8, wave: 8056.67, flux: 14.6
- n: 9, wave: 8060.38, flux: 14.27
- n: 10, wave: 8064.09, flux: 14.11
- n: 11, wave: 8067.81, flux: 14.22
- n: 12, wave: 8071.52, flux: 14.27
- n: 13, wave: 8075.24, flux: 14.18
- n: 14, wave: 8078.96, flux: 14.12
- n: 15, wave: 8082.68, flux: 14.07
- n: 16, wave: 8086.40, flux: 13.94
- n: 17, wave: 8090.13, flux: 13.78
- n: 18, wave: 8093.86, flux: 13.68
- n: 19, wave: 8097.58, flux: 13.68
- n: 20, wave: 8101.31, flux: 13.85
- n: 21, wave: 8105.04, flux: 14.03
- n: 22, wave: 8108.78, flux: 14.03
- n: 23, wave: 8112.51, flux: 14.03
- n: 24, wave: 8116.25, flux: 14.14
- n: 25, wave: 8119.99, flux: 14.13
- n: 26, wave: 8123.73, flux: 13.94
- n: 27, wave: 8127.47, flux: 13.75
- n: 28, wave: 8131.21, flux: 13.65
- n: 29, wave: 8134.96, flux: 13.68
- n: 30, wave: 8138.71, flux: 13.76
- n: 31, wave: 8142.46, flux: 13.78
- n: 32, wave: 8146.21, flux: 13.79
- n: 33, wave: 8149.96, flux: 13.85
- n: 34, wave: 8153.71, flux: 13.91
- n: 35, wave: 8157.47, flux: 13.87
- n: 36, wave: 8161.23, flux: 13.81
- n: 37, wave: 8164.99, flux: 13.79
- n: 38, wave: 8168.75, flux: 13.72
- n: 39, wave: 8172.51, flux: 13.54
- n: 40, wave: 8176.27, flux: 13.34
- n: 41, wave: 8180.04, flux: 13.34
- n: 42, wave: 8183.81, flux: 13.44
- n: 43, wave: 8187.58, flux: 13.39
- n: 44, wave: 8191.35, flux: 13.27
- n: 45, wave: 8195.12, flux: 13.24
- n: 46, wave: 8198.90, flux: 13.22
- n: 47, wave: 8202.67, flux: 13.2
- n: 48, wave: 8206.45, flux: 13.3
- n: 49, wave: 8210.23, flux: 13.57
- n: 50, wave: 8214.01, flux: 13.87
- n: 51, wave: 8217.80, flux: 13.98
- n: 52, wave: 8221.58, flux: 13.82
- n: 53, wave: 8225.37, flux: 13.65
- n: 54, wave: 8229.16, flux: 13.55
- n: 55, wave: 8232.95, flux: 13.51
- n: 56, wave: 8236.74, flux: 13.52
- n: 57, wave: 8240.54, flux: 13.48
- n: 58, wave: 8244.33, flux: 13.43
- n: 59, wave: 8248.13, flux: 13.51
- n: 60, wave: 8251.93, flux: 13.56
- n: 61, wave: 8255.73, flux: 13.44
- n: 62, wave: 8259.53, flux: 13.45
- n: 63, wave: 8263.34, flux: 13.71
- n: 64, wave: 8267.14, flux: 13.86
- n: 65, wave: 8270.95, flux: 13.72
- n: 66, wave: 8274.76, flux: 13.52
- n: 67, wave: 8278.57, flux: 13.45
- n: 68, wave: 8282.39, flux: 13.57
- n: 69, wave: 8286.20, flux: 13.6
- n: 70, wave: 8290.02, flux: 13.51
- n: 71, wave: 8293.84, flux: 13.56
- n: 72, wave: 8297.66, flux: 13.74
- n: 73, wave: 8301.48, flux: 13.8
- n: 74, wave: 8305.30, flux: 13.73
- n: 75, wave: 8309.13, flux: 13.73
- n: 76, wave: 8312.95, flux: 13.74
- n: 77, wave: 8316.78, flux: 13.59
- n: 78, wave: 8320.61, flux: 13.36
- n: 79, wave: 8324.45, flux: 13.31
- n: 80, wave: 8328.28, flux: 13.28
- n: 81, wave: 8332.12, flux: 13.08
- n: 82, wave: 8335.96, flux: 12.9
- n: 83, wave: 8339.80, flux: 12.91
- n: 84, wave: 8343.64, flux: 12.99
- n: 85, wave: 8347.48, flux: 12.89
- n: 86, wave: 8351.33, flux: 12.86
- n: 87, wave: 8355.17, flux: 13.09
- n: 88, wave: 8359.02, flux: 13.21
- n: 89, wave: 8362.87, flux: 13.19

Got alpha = 1.04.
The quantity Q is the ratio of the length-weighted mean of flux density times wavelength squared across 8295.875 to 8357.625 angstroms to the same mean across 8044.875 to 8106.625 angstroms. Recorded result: 1.0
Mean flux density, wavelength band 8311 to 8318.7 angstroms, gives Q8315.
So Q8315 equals 13.7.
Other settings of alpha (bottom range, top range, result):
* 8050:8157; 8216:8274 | 1.01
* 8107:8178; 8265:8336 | 1.02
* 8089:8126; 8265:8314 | 1.02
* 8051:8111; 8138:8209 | 0.98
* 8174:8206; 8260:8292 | 1.04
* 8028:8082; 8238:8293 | 0.99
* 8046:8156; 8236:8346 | 1.01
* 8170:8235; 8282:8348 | 1.02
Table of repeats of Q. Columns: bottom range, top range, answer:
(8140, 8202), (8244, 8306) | 1.03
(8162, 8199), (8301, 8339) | 1.03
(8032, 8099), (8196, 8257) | 0.99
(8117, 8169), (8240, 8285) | 1.01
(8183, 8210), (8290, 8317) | 1.06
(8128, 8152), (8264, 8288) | 1.02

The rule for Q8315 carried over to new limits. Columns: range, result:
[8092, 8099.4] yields 13.7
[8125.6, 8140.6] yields 13.7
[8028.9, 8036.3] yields 14.5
